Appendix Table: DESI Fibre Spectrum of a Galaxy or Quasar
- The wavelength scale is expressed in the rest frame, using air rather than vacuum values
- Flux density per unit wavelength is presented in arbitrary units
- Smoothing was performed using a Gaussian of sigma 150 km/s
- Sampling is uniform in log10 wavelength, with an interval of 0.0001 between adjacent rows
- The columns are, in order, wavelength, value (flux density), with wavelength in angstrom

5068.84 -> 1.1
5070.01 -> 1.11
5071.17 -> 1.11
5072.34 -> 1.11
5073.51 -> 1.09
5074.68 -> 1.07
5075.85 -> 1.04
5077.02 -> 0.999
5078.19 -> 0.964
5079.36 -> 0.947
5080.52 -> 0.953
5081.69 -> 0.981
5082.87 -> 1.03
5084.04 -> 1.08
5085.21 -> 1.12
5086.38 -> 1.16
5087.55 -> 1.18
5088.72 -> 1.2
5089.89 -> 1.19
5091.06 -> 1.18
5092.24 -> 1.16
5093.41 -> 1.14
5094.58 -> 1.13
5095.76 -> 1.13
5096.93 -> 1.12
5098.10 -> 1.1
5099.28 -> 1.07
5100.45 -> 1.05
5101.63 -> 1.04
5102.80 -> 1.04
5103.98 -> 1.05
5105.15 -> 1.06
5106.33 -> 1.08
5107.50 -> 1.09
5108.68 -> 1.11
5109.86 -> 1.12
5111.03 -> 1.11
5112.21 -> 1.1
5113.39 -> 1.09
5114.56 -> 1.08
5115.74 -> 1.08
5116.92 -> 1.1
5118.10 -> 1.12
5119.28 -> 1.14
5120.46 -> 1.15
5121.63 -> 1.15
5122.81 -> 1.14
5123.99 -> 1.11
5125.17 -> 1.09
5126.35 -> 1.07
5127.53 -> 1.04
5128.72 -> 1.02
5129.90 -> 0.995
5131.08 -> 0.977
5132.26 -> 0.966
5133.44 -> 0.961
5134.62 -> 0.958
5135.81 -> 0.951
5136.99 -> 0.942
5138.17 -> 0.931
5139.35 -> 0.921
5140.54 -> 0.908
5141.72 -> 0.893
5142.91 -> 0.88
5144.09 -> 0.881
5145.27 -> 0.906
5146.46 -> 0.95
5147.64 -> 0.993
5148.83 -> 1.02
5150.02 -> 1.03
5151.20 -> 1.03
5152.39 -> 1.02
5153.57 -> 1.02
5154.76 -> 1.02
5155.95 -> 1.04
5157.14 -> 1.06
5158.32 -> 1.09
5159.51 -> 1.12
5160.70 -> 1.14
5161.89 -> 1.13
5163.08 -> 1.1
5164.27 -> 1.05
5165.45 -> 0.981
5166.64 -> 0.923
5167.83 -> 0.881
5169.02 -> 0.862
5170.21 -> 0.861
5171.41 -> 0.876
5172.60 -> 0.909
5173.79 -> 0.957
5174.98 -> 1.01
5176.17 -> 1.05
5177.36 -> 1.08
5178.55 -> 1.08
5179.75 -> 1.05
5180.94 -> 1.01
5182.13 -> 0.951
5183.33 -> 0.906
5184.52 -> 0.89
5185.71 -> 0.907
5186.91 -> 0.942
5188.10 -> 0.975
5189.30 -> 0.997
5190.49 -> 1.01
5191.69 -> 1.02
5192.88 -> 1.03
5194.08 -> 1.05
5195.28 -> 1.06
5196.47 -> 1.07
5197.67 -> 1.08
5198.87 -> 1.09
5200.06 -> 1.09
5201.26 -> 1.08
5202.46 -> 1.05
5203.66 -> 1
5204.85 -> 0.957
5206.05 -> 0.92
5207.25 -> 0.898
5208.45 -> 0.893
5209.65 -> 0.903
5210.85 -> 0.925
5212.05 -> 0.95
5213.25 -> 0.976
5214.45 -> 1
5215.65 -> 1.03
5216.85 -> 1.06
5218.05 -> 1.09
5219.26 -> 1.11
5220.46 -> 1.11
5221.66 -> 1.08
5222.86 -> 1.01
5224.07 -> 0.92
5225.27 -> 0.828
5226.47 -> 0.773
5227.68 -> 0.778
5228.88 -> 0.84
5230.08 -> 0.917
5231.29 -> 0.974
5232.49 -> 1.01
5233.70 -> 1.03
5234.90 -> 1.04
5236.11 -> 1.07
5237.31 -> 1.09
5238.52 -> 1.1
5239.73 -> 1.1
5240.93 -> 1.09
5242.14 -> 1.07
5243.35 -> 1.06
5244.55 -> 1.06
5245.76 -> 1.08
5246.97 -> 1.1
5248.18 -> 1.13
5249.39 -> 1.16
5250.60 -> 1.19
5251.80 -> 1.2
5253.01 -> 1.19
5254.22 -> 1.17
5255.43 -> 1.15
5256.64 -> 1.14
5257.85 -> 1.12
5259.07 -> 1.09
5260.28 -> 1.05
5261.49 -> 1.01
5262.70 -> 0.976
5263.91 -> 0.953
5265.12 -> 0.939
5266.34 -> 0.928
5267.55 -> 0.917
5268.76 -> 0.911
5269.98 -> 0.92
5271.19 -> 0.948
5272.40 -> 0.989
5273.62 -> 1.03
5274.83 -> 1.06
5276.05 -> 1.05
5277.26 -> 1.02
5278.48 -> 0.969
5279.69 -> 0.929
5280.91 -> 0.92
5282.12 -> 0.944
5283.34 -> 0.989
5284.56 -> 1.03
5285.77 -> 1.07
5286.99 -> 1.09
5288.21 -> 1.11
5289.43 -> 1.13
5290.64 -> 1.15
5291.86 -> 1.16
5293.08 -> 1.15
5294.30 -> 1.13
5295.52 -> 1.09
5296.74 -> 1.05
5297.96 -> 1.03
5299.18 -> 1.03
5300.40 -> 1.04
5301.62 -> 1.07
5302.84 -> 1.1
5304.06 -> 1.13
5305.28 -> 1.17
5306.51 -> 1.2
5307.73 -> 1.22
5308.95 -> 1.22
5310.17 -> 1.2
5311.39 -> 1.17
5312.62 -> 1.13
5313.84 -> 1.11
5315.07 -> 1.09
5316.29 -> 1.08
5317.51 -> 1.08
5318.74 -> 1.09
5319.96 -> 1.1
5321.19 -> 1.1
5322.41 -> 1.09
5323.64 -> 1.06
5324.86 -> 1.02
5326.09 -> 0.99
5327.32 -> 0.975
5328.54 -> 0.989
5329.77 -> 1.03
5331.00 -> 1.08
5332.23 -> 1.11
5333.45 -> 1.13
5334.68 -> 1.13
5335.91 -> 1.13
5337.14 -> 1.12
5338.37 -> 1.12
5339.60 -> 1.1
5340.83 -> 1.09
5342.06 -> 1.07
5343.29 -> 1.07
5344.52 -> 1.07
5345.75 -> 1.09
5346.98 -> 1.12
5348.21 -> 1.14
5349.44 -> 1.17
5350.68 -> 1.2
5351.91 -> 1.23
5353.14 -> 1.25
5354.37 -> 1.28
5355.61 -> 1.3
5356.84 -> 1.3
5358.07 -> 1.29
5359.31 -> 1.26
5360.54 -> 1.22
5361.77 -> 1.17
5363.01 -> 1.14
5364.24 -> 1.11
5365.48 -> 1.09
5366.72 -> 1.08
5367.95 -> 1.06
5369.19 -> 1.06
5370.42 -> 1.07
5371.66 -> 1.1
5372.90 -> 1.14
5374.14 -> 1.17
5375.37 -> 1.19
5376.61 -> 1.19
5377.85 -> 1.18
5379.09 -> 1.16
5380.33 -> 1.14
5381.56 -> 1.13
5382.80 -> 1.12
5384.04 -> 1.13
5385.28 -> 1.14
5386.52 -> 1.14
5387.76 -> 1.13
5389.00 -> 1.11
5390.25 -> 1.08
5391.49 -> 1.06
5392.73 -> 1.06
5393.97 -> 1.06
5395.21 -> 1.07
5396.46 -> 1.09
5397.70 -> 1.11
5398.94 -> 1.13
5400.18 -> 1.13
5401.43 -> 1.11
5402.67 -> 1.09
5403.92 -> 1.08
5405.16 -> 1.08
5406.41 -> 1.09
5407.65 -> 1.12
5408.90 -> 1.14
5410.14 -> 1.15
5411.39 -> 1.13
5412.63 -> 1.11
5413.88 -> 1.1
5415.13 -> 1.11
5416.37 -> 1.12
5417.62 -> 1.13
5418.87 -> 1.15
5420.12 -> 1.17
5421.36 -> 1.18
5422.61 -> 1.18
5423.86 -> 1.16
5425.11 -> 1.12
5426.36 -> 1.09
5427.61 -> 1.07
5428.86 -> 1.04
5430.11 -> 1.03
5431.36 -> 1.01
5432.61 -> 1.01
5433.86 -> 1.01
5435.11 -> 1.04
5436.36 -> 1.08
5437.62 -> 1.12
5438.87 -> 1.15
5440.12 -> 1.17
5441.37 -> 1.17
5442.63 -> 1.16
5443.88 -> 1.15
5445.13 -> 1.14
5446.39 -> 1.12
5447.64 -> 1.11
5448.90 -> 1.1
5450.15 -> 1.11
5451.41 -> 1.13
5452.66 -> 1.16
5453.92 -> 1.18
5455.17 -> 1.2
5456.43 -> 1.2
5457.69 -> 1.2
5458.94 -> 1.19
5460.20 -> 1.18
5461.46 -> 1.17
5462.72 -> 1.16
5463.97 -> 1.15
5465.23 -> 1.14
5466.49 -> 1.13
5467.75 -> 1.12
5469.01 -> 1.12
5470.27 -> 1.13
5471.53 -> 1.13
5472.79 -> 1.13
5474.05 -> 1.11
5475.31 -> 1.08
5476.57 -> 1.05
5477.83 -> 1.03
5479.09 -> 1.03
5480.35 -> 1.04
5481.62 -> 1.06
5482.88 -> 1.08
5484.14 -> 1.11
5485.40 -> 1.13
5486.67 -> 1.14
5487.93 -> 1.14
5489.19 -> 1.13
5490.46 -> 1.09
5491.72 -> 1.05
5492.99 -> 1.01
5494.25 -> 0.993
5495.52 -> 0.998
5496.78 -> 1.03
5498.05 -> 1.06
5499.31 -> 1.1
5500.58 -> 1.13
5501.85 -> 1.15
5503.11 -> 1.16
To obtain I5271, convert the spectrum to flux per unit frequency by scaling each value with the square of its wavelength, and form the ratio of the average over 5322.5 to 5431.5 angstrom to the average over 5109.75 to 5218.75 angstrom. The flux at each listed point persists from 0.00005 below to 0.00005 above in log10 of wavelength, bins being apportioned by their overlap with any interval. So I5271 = 1.20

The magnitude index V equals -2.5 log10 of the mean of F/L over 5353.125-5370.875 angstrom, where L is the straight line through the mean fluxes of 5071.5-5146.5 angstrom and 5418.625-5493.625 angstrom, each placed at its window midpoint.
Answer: -0.075 mag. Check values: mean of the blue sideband 1.05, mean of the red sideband 1.12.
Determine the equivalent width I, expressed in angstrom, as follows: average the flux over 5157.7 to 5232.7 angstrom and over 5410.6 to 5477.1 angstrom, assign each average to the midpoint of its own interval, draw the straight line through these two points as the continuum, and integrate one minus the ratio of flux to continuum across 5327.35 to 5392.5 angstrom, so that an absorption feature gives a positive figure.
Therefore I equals -3.46 angstrom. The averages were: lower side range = 0.989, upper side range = 1.12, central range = 1.14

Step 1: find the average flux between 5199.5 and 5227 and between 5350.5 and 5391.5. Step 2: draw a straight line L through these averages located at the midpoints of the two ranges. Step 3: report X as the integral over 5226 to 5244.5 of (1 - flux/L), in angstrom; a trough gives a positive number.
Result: 0.2 angstrom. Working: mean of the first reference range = 0.985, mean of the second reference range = 1.16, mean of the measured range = 1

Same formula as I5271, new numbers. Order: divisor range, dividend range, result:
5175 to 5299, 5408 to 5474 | 1.19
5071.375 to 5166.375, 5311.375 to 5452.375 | 1.17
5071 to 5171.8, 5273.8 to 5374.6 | 1.15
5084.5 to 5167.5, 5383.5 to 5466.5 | 1.19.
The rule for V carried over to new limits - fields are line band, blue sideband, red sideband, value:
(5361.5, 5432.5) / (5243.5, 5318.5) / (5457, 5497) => -0.02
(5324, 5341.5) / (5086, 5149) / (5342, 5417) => 0.05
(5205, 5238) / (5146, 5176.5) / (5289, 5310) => 0.09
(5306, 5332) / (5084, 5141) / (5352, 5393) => 0.04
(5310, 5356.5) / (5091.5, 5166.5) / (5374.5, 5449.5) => -0.02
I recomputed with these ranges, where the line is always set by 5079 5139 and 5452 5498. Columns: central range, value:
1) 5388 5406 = 0.2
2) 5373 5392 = -0.6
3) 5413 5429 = -0.3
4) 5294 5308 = -0.1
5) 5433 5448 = -0.1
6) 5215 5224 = 0.2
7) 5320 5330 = 0.5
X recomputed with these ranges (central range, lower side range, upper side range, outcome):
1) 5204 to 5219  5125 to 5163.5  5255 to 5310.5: 0.8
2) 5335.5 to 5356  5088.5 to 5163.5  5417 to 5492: -1.0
